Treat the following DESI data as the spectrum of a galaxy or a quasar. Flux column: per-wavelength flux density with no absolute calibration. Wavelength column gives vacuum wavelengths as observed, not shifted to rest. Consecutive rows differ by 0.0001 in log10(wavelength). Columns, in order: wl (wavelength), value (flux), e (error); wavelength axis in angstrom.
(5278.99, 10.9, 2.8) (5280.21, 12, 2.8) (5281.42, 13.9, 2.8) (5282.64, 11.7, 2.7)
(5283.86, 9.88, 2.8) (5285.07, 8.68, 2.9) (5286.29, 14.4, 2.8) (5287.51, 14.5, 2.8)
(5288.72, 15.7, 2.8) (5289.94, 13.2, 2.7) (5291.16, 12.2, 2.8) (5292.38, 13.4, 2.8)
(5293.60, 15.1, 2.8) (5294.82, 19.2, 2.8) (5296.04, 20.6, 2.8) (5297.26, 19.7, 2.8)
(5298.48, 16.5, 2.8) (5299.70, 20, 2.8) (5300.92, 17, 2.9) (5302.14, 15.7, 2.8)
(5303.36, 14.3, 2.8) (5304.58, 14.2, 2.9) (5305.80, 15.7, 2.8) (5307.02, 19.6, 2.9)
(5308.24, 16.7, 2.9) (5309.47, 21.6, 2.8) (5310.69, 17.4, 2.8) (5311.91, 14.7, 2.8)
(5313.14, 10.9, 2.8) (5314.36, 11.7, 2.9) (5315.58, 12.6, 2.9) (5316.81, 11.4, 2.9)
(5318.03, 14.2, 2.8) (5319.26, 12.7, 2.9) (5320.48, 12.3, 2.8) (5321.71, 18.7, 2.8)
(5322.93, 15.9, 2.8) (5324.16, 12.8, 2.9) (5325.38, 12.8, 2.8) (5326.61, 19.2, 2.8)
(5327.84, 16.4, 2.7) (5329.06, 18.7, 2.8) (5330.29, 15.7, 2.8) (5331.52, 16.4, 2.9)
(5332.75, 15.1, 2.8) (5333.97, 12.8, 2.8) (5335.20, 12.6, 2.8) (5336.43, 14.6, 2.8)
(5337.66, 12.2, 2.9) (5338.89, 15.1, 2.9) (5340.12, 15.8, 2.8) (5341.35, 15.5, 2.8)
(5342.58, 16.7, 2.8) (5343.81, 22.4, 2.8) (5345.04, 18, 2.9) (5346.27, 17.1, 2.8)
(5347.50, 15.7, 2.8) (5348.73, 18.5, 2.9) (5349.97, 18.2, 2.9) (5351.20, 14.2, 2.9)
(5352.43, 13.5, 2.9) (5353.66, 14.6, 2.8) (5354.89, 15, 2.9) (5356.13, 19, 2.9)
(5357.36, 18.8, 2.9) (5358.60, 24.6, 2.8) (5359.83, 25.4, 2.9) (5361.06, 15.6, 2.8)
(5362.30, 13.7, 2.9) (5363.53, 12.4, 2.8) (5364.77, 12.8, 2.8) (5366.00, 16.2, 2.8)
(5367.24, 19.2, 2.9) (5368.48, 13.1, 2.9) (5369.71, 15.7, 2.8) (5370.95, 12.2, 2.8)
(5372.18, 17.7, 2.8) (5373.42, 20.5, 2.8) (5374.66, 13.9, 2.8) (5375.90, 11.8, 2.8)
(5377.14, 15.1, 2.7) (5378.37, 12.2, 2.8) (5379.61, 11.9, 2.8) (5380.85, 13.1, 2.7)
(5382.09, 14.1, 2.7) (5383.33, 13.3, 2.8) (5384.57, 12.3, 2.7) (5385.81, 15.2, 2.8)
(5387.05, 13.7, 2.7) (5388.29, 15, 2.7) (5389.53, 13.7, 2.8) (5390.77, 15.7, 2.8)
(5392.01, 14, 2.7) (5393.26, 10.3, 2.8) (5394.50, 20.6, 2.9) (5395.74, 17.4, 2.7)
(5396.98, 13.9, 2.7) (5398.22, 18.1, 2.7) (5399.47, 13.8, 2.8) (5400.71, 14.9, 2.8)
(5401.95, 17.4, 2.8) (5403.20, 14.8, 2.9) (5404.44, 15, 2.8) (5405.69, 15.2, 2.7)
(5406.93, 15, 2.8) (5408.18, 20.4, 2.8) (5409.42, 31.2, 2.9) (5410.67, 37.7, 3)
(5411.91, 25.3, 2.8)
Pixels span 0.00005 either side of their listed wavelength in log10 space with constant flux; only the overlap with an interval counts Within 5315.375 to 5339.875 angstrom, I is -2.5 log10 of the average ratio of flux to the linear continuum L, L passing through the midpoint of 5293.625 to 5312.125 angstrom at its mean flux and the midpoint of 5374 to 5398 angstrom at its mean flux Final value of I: 0.13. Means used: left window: 17.5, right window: 14.1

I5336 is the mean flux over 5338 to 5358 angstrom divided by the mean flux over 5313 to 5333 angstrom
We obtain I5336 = 1.1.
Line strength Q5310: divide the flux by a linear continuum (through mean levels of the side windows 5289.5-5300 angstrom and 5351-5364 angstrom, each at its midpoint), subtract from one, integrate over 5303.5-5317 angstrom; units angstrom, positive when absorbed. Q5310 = 1.2 angstrom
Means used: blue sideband 16.6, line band 15.2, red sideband 17.1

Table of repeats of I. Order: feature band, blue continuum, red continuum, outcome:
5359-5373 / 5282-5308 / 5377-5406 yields -0.09 mag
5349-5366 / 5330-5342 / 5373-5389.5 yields -0.18 mag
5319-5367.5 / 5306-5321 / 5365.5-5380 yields -0.09 mag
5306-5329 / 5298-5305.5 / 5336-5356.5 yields 0.07 mag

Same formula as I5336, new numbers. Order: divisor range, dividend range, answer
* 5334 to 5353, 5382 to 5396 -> 0.91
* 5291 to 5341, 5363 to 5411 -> 1.02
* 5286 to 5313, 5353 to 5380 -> 0.98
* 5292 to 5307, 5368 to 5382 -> 0.84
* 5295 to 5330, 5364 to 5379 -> 0.94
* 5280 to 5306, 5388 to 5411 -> 1.16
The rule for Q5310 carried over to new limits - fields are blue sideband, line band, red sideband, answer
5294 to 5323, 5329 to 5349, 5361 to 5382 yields -0.91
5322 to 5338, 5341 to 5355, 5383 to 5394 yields -1.87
